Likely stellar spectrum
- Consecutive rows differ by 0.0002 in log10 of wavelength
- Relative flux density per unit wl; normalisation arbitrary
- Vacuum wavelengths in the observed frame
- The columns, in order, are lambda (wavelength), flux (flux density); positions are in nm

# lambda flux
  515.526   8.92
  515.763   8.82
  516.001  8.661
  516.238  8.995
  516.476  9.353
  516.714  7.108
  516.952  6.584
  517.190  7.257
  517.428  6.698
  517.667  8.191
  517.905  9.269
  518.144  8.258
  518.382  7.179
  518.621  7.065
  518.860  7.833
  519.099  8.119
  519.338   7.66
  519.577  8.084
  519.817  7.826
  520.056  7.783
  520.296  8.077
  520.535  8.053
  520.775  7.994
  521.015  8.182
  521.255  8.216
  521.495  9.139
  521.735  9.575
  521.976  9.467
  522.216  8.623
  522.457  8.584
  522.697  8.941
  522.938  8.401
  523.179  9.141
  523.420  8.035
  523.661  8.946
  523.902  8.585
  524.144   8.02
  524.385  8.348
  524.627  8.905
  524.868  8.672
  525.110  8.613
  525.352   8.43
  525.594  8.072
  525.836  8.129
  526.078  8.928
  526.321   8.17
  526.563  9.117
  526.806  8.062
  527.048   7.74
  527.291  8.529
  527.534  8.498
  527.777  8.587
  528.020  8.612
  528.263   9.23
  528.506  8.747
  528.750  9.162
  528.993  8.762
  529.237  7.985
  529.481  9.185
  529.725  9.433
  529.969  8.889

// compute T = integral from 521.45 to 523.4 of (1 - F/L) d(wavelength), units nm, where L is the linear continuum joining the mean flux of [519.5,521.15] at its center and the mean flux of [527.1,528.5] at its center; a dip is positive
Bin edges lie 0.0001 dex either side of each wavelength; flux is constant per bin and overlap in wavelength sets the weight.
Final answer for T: -0.18 nm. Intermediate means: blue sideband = 8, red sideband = 8.65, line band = 8.93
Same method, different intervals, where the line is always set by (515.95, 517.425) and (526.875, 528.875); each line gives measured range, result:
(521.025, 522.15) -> -0.108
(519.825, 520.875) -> 0.020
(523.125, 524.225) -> -0.025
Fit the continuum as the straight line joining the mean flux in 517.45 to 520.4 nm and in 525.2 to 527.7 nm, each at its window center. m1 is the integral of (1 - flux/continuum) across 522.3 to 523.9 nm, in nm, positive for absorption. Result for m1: -0.10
